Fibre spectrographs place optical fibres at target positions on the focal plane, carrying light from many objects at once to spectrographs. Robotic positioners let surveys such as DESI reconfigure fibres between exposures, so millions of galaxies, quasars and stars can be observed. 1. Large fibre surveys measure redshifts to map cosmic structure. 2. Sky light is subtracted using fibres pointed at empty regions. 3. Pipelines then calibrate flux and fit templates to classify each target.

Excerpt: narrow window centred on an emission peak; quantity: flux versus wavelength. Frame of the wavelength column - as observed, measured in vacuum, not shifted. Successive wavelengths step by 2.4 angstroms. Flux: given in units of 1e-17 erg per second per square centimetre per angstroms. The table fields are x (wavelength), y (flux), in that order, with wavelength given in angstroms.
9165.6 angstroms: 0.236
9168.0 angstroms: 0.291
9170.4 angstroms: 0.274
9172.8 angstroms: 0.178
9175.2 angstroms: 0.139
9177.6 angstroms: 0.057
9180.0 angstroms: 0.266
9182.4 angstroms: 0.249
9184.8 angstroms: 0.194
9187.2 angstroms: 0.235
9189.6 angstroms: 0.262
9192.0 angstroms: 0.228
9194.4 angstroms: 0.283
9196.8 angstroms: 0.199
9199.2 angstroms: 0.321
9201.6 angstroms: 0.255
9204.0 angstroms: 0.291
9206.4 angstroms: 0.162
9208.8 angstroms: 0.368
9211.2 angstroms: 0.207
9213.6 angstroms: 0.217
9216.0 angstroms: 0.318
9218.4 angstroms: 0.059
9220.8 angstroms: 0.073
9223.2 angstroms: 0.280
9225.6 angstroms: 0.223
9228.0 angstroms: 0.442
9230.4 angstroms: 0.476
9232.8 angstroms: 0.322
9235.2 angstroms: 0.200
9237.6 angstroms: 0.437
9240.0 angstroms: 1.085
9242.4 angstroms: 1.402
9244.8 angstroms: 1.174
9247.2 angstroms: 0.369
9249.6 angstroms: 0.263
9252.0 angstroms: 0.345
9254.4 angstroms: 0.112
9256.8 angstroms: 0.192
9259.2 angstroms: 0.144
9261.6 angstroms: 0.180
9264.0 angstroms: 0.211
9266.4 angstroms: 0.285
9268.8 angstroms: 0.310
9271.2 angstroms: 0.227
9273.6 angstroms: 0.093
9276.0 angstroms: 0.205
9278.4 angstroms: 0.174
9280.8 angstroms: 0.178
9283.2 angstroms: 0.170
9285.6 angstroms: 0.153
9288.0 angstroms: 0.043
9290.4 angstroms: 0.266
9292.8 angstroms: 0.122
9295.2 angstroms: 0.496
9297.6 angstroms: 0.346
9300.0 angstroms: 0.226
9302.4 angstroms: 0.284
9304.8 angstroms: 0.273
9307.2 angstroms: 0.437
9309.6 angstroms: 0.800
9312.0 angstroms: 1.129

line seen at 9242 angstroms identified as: H-beta 4861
